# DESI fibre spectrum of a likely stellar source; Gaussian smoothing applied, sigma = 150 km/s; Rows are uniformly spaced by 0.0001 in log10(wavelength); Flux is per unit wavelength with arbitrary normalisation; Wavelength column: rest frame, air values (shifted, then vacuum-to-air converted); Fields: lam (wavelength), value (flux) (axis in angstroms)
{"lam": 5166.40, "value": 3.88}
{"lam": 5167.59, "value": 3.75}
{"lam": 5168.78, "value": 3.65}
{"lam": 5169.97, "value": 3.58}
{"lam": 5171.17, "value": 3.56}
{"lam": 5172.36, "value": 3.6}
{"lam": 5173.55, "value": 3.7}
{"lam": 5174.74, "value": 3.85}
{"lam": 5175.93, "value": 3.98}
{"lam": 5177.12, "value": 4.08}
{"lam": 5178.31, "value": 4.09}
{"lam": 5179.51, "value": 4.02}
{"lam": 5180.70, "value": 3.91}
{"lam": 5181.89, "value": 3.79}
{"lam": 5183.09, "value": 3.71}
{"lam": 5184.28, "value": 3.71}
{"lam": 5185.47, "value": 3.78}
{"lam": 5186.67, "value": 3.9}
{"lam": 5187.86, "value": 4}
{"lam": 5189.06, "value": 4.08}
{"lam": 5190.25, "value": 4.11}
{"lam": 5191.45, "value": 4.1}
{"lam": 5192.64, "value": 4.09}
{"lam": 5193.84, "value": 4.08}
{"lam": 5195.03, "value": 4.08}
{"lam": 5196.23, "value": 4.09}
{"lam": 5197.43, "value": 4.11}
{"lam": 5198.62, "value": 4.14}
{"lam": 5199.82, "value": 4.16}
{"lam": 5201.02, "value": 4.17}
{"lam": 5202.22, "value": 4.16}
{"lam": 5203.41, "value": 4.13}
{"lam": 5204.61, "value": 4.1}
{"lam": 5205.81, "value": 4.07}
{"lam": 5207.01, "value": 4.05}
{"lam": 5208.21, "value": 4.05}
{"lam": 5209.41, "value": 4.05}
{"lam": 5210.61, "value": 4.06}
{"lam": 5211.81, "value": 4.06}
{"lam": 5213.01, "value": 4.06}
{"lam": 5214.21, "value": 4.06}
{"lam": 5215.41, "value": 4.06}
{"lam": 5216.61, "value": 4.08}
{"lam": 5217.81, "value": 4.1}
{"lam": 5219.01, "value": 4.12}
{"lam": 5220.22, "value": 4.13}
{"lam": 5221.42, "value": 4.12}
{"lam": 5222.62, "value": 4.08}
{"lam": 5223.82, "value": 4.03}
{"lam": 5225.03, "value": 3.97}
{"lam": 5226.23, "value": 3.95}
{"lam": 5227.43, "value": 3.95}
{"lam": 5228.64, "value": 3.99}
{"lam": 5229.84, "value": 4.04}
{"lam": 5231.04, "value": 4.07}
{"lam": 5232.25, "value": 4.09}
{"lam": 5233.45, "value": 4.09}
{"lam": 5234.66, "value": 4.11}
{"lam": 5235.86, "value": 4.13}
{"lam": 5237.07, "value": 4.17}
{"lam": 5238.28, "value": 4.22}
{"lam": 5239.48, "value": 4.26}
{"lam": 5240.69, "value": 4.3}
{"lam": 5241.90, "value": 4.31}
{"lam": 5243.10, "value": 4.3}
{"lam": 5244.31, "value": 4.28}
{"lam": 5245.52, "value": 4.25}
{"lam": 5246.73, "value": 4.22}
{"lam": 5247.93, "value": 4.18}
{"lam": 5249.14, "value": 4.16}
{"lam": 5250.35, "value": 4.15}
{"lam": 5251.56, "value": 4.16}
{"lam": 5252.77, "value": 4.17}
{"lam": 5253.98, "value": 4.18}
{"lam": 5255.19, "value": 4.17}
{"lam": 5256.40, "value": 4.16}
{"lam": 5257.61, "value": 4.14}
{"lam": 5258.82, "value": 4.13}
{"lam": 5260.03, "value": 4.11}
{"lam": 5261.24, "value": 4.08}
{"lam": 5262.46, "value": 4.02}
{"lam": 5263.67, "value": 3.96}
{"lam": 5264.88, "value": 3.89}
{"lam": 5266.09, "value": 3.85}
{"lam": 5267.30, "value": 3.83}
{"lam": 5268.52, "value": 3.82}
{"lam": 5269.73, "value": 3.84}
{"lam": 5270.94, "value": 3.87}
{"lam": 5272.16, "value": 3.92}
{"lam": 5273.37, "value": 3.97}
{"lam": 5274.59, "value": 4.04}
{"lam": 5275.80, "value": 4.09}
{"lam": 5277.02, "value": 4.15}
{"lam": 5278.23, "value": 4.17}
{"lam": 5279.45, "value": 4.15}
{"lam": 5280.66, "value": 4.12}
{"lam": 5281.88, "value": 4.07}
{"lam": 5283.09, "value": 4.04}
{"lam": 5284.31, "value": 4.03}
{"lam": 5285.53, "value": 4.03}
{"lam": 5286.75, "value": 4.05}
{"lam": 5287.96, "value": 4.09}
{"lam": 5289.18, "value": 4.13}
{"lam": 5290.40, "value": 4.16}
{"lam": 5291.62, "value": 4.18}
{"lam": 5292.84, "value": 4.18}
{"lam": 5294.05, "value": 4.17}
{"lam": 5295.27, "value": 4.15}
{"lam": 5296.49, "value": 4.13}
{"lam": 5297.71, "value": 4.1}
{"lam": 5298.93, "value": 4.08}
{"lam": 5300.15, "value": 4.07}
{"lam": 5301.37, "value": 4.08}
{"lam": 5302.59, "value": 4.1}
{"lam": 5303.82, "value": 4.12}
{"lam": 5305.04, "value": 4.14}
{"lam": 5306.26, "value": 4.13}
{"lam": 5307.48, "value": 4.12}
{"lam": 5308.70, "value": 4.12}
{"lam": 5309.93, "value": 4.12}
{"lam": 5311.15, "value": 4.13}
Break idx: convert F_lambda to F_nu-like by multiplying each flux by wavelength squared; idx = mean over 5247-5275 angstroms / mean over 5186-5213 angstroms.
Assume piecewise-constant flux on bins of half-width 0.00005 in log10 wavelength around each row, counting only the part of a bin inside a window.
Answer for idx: 1.0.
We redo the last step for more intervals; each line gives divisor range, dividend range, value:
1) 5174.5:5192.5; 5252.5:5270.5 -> 1.05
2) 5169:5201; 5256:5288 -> 1.06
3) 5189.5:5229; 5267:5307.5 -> 1.03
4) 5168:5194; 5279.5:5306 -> 1.11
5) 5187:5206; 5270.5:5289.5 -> 1.02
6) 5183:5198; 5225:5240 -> 1.04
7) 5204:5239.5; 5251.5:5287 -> 1.01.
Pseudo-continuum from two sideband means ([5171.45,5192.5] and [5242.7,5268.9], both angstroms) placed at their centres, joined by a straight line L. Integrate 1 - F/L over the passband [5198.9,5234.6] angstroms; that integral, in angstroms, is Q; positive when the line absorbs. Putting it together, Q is -0.7 angstroms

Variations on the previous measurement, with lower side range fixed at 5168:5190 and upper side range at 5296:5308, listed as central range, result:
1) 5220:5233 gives -0.3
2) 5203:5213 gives -0.4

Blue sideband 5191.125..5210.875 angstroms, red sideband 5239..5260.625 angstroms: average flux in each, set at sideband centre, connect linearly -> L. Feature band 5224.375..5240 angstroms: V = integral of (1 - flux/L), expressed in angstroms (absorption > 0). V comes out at 0.3 angstroms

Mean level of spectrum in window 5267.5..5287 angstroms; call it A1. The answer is 4.02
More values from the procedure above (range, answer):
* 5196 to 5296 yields 4.09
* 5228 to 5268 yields 4.12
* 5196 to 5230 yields 4.07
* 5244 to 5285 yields 4.07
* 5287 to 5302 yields 4.13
